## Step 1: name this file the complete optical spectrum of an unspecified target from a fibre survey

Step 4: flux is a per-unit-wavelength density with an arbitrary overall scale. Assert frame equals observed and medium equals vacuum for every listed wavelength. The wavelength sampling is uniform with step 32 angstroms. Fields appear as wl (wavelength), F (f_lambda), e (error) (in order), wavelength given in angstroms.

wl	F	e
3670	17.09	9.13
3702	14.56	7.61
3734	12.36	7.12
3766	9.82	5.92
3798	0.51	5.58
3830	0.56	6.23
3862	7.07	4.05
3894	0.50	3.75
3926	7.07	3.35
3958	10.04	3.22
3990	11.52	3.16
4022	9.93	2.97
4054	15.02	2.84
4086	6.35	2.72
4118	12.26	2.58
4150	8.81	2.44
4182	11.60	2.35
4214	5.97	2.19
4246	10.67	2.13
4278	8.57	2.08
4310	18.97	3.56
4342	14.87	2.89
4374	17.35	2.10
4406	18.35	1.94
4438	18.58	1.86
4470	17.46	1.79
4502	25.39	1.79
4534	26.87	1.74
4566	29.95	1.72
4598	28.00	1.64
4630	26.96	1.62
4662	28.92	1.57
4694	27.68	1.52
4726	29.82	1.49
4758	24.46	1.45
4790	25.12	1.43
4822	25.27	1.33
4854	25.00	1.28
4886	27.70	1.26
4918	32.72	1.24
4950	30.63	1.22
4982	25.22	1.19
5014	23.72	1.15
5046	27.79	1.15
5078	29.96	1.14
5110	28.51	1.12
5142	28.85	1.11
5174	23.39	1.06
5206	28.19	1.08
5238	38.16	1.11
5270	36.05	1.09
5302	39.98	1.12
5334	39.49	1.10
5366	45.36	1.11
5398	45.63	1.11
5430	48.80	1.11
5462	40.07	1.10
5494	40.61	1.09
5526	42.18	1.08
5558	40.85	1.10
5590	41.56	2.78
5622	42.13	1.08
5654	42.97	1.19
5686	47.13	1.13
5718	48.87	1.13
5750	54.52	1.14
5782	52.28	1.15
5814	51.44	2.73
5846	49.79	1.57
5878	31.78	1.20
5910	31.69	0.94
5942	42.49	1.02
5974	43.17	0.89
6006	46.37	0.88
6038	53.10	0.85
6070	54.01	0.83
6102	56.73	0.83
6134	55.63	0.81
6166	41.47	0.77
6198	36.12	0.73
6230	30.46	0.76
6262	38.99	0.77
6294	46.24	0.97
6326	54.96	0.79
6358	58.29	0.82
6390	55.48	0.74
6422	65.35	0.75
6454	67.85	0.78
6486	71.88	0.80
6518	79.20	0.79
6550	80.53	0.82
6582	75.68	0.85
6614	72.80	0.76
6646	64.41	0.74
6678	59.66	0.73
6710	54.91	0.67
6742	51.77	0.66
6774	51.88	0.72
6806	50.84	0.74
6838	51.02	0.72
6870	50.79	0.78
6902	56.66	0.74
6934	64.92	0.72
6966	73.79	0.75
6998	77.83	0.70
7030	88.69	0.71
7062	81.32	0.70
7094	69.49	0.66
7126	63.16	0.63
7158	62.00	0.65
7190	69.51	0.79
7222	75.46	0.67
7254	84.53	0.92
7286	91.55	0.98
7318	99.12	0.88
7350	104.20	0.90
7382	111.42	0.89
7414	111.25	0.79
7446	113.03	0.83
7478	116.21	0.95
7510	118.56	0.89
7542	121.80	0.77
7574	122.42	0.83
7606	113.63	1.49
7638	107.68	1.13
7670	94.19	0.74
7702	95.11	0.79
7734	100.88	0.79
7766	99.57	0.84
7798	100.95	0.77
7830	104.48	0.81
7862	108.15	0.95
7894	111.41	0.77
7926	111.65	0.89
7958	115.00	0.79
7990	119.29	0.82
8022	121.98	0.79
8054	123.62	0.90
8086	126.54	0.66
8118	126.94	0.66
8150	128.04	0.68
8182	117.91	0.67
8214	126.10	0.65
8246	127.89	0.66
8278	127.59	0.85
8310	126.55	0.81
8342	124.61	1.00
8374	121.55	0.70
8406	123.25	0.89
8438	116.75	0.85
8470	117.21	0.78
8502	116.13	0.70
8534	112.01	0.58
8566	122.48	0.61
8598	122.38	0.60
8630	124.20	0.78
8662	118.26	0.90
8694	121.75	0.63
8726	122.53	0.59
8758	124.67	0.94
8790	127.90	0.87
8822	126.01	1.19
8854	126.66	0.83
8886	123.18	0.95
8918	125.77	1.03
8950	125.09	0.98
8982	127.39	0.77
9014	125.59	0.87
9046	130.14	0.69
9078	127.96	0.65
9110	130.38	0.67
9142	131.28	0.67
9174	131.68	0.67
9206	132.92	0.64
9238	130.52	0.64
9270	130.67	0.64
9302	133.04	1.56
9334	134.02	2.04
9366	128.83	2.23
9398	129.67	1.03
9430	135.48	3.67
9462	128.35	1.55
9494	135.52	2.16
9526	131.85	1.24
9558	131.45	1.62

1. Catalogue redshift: 0.000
